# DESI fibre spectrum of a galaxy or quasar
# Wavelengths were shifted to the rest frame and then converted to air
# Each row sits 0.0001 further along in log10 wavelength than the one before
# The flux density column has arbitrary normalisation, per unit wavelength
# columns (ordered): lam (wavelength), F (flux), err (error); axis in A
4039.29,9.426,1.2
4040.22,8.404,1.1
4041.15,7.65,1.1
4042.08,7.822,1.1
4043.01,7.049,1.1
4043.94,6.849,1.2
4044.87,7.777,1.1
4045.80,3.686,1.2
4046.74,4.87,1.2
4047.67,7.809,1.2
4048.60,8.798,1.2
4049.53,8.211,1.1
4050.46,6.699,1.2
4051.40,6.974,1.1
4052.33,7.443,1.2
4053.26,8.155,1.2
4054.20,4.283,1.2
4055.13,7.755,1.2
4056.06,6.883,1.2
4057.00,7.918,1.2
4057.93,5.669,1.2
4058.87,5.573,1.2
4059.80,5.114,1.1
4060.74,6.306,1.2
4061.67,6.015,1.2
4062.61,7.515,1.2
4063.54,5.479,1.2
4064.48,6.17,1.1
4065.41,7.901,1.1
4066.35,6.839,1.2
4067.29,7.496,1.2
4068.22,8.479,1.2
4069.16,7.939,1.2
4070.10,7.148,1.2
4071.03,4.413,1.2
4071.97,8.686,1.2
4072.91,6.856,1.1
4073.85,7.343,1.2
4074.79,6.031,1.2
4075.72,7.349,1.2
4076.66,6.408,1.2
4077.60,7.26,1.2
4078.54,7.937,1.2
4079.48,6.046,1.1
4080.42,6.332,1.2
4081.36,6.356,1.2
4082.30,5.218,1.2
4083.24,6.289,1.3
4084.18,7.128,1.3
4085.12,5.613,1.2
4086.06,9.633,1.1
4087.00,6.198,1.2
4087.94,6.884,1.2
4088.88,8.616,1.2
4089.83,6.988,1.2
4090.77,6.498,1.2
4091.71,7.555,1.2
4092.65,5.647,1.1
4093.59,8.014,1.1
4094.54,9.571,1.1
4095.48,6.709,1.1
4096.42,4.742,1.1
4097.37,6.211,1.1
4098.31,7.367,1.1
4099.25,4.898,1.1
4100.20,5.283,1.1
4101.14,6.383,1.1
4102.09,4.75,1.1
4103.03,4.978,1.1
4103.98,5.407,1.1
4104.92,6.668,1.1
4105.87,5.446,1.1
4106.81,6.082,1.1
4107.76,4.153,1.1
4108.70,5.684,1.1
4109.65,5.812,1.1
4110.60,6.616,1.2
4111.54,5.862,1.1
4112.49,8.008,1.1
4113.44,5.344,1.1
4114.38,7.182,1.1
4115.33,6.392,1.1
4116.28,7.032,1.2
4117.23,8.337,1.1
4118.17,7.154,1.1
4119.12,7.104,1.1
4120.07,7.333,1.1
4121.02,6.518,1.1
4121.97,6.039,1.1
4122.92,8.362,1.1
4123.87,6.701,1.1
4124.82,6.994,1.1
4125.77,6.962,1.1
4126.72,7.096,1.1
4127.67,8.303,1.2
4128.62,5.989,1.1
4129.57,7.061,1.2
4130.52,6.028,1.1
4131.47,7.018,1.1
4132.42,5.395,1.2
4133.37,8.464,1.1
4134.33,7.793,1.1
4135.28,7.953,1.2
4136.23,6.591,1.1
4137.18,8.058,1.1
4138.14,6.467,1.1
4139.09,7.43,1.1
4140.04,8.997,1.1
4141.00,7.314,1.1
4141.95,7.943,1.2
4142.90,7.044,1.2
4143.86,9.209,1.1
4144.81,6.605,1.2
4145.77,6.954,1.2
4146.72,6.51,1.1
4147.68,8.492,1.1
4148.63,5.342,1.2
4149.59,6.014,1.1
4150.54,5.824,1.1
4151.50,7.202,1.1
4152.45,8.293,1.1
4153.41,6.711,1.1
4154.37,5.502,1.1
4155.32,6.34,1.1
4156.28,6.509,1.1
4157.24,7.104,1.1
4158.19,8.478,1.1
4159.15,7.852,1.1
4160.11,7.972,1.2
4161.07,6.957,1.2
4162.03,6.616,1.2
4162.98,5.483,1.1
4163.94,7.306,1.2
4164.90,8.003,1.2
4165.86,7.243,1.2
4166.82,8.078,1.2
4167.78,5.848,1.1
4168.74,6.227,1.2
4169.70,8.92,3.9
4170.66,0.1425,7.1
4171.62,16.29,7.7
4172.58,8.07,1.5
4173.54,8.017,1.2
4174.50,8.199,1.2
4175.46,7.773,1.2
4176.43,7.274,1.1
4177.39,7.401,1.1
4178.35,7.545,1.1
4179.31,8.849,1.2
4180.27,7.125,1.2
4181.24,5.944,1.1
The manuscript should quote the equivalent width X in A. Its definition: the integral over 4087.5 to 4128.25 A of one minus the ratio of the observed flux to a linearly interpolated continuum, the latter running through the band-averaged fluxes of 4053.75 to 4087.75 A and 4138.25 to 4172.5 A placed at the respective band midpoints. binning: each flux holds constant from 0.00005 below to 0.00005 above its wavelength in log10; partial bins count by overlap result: 2.0 A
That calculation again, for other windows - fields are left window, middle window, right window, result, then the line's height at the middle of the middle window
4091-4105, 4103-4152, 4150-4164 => -1.8 A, 6.6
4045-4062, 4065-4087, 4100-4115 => -2.4 A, 6.29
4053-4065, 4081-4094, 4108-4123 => -0.7 A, 6.53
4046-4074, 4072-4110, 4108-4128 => 2.1 A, 6.86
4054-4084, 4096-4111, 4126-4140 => 2.8 A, 6.95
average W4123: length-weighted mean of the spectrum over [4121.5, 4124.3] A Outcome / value 7.04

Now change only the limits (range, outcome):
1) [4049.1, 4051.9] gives 7.28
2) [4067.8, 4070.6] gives 7.8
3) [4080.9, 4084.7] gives 6.24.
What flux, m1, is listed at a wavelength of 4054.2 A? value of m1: 4.283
